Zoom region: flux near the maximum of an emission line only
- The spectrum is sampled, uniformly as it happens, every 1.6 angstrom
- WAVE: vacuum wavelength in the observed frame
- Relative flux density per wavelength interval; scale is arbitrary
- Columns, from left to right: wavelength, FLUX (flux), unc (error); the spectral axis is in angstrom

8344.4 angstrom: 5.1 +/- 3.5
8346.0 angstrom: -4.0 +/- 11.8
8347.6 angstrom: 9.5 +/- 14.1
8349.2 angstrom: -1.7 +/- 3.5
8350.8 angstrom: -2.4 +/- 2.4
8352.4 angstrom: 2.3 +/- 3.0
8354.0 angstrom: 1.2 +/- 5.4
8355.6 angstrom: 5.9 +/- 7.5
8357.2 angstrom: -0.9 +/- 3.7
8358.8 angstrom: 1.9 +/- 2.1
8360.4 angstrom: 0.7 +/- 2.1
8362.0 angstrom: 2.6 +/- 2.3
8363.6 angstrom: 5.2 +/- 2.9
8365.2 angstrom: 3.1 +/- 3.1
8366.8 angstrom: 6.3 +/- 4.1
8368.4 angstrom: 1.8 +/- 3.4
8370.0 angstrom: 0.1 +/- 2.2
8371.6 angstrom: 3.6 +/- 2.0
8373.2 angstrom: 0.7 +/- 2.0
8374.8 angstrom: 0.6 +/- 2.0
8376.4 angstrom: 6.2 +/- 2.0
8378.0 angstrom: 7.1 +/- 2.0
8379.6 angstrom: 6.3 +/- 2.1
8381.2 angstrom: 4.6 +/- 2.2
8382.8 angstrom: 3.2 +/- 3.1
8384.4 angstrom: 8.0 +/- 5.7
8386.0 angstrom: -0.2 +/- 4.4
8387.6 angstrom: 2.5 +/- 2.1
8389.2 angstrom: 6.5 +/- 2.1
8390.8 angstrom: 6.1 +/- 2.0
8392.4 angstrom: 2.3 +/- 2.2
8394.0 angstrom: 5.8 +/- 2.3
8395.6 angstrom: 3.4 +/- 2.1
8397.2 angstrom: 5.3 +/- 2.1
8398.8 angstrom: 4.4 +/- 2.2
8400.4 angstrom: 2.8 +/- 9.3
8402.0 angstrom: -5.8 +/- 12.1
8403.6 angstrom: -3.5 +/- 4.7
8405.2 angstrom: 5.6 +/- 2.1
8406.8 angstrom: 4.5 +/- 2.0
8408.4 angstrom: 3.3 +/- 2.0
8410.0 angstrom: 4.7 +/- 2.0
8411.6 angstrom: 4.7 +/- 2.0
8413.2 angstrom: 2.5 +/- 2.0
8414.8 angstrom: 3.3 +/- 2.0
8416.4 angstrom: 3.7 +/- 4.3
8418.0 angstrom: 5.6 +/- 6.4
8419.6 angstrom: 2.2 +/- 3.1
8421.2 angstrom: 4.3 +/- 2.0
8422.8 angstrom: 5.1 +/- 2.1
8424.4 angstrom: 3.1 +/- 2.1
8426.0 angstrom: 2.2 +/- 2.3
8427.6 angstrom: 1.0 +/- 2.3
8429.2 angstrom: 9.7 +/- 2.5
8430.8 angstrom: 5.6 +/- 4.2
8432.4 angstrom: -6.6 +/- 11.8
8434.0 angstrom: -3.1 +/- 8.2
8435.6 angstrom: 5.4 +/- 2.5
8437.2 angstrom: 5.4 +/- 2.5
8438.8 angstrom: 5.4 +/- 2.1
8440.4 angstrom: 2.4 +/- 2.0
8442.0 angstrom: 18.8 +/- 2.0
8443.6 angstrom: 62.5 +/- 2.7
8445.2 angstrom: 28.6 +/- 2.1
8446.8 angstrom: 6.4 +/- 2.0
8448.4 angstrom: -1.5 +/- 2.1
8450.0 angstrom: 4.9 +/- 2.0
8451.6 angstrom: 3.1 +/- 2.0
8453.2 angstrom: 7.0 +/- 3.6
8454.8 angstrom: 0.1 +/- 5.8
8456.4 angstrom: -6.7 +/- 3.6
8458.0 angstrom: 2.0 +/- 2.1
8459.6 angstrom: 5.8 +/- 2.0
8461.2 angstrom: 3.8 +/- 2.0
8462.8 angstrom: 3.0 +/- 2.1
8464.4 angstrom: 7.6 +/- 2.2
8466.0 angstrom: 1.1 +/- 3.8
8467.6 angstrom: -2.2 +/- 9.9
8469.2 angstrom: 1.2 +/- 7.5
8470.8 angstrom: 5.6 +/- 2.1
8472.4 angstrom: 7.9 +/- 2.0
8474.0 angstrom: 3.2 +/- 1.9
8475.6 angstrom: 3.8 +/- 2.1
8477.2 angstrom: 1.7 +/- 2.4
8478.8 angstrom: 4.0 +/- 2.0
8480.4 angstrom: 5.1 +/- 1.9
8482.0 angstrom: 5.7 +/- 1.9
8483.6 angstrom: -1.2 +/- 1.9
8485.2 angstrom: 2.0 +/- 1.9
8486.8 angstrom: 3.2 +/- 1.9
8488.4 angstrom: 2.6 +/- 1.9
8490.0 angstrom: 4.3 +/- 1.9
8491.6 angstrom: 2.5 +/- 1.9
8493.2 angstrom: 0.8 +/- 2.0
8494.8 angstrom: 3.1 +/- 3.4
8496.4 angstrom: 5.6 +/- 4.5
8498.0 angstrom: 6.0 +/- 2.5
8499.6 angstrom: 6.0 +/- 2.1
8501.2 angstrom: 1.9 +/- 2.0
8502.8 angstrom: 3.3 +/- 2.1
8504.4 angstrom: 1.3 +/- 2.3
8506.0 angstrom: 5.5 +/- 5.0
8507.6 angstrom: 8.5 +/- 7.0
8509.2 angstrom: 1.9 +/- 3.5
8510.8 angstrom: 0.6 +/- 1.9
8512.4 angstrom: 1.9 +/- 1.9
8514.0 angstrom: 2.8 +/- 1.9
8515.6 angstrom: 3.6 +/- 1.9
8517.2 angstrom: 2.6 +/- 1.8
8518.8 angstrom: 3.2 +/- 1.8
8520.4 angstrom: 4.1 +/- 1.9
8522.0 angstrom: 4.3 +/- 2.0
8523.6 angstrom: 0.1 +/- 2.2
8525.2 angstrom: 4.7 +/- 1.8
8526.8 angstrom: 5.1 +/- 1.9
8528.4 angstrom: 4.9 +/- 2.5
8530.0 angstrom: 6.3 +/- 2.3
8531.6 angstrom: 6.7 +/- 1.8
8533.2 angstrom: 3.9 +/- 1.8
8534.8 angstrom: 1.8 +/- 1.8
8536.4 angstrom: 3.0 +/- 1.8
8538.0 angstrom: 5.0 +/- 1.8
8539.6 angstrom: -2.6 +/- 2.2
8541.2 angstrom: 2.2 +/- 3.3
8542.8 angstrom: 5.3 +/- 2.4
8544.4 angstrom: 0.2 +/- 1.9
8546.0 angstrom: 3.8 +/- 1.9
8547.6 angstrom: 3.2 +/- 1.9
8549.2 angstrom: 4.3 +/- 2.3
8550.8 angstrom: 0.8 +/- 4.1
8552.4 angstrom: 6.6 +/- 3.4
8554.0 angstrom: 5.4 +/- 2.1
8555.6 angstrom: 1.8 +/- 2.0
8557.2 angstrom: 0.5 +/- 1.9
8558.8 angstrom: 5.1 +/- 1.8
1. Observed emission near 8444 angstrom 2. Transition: H-alpha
